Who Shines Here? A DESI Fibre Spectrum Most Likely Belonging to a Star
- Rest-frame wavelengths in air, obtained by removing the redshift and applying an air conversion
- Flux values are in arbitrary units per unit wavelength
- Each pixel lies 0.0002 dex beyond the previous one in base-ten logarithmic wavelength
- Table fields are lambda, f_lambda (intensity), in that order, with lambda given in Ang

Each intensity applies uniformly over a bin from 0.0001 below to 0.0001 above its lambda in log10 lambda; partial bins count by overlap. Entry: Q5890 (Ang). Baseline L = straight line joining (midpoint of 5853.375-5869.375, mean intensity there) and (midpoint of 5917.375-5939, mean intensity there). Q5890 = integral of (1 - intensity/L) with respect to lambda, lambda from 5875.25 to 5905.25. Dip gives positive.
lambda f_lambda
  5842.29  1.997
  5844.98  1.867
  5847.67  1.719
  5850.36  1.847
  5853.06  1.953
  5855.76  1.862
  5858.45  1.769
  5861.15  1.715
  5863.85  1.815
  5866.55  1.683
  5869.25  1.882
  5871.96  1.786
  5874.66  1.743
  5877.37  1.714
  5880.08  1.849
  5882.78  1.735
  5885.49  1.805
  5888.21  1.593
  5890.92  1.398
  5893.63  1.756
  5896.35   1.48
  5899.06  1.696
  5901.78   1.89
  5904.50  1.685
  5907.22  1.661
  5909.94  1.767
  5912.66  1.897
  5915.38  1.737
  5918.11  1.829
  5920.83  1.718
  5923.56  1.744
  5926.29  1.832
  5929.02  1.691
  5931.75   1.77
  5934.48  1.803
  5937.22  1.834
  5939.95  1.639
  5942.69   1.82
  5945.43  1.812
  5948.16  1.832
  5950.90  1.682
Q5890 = 1.54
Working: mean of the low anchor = 1.79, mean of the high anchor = 1.77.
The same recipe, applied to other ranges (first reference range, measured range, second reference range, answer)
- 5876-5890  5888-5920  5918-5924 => 0.72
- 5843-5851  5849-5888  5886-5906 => -0.98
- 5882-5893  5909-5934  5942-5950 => -0.55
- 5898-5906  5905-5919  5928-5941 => -0.13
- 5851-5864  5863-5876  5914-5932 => 0.23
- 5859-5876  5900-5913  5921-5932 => -0.07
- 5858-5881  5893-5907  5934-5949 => 0.65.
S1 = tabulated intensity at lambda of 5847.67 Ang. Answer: 1.719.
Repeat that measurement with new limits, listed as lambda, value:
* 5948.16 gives 1.832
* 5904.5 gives 1.685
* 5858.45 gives 1.769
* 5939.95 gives 1.639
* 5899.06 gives 1.696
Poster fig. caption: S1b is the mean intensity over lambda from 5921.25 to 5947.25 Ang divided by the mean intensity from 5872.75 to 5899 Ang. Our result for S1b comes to 1.06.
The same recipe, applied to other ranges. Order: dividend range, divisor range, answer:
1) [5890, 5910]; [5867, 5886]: 0.93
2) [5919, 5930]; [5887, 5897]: 1.12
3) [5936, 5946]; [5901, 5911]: 1.02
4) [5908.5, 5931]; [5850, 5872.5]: 0.98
